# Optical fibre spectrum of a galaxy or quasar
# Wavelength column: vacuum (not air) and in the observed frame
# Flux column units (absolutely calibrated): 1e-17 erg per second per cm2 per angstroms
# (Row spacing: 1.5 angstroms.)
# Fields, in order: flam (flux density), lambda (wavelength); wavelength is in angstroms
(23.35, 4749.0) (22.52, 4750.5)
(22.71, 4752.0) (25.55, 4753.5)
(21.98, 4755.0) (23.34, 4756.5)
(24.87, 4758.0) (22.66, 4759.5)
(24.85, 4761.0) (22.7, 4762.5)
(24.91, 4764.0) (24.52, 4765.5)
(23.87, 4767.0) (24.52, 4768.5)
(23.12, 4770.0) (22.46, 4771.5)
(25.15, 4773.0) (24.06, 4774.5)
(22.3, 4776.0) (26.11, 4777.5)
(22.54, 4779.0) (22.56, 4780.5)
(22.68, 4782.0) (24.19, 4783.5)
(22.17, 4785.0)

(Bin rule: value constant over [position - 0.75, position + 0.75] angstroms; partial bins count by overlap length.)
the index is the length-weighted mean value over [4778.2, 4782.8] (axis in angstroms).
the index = 22.6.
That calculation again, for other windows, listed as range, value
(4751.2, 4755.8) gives 23.4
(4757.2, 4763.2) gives 23.8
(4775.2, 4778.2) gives 24.2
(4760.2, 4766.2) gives 24.2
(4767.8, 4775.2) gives 23.9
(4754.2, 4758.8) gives 23.4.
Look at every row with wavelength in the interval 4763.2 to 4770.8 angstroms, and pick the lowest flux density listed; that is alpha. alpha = 23.12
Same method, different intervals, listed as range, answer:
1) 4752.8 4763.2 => 21.98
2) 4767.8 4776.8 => 22.3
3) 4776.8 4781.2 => 22.54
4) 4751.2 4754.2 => 22.71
